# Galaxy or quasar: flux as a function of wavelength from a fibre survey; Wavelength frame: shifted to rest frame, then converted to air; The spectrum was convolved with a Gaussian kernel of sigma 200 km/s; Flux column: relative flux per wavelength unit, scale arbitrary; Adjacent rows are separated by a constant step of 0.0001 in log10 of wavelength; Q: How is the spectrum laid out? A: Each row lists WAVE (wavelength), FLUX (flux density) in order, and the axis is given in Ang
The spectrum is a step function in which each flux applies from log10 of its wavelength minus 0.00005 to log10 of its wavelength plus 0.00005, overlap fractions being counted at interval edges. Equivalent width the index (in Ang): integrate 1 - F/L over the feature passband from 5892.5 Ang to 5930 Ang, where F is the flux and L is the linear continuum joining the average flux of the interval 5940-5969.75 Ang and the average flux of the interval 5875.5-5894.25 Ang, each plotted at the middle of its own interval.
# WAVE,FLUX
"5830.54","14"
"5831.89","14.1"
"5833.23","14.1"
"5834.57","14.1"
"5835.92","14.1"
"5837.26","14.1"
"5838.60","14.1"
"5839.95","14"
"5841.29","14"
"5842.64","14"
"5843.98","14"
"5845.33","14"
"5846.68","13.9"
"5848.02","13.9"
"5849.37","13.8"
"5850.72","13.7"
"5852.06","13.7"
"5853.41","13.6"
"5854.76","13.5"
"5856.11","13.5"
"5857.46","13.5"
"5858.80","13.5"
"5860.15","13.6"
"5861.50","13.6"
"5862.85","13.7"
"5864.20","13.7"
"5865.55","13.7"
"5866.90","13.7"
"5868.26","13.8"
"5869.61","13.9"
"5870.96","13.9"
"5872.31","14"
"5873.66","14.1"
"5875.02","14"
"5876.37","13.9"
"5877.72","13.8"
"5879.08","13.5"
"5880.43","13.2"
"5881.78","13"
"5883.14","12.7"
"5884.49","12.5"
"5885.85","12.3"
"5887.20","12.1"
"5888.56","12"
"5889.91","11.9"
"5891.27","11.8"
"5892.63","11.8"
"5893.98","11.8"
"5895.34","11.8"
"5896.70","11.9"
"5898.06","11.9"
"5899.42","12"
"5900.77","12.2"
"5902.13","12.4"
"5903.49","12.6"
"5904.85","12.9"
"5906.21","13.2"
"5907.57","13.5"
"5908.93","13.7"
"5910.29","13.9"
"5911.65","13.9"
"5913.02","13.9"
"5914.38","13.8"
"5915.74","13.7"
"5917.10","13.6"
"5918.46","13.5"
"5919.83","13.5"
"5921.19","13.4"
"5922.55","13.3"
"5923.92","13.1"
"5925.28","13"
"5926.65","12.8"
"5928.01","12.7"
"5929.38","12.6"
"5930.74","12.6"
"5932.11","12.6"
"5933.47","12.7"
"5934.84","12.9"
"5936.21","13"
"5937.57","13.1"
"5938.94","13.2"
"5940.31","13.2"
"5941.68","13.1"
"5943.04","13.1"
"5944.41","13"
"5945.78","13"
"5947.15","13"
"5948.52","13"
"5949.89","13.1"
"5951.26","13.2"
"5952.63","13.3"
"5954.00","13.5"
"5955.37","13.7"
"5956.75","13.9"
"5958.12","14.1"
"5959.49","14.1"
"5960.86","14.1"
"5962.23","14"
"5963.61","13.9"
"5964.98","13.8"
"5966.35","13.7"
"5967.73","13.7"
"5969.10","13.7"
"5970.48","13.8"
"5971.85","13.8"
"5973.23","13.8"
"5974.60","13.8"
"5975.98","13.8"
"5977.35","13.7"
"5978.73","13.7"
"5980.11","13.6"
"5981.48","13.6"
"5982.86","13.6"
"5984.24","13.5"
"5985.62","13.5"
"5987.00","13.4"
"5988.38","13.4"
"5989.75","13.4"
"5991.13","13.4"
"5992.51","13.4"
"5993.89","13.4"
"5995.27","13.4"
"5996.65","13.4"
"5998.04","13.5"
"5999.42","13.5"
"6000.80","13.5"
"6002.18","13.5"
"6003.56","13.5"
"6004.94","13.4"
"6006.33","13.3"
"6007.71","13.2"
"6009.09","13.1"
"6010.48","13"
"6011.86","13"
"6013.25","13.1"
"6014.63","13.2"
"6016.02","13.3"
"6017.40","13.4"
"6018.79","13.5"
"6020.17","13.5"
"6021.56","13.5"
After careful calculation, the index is 0.02 Ang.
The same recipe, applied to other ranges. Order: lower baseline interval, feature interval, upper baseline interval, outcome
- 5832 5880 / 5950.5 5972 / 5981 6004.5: -0.3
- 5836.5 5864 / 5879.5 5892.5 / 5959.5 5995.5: 1.3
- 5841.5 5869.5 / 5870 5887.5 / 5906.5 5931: 0.3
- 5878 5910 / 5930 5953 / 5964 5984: 0.4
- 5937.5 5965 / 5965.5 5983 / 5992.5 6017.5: -0.4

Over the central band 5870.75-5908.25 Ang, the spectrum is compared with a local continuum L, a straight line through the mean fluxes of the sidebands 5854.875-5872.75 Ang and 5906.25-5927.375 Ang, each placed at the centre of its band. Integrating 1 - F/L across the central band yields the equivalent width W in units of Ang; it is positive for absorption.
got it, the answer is 2.4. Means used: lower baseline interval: 13.7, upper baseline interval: 13.5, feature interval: 12.7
